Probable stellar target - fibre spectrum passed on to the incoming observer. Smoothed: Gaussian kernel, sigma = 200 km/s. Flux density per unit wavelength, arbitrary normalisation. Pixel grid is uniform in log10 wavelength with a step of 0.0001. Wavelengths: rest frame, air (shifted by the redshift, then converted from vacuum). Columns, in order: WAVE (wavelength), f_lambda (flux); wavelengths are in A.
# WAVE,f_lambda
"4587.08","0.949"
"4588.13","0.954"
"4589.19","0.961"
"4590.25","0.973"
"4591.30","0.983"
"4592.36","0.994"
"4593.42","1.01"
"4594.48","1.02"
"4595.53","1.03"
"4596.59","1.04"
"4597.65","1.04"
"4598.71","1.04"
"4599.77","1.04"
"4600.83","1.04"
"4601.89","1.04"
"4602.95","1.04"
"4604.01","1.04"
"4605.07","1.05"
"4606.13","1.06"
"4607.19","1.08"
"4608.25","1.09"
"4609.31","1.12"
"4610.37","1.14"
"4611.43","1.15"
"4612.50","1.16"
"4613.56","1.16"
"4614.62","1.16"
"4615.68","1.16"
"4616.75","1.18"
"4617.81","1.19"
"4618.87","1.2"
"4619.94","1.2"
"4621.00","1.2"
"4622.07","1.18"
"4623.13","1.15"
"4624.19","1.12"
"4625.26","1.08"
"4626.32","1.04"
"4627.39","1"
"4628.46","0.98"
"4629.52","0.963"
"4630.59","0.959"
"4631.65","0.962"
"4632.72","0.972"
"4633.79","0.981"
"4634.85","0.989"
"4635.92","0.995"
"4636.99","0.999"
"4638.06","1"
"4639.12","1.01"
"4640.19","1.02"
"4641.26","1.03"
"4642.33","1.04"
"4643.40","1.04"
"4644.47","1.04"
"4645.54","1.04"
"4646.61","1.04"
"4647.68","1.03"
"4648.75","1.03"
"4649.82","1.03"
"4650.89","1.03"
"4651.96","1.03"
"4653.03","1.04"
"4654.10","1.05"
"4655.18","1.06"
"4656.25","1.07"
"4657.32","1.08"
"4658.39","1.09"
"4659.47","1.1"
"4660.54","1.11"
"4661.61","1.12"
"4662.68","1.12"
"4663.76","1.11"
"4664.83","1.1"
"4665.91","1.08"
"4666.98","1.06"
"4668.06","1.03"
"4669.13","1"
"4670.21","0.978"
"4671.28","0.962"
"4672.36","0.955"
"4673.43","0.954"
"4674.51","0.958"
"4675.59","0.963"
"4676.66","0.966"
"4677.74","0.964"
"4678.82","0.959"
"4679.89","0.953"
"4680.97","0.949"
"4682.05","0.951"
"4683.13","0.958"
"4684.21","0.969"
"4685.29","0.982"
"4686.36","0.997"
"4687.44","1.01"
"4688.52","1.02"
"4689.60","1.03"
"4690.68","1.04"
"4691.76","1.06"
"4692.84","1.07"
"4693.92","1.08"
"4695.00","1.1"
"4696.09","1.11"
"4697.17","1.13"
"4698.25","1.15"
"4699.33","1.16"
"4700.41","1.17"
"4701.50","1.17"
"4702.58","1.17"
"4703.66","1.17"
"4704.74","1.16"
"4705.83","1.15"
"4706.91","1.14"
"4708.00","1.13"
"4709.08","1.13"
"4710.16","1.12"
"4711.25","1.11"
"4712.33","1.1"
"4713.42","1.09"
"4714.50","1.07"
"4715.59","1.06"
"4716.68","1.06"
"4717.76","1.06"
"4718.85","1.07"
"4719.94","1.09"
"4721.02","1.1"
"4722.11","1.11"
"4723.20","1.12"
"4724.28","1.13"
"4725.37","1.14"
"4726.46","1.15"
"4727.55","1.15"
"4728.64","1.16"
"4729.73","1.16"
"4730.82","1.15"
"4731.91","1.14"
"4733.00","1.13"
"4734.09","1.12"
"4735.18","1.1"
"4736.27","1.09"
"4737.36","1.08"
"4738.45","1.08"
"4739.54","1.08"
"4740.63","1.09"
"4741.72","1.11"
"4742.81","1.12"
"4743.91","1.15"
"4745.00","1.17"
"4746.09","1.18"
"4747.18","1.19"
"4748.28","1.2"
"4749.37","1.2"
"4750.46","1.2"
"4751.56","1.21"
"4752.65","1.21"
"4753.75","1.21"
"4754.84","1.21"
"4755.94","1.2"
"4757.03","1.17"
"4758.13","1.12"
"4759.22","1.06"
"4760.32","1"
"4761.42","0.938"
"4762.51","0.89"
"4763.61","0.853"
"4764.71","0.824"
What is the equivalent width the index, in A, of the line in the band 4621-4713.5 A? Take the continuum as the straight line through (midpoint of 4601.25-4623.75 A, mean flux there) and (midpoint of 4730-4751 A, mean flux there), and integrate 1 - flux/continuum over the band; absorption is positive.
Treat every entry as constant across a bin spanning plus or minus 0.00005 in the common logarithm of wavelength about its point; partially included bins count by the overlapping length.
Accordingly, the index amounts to 6.8 A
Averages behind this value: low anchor 1.13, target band 1.05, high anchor 1.14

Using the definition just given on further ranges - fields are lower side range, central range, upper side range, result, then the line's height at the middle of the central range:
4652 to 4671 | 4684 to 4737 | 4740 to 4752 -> 0.9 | 1.12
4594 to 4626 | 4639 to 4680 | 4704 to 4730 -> 2.9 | 1.11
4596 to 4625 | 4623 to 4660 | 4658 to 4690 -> 1.2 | 1.06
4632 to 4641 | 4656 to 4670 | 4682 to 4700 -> -0.8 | 1.02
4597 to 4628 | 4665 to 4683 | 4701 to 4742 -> 2.1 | 1.11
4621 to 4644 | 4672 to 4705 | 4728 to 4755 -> 1.5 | 1.09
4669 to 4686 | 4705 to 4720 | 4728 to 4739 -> -0.5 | 1.06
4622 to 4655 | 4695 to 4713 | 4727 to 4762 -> -0.8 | 1.09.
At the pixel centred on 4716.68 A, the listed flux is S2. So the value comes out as 1.06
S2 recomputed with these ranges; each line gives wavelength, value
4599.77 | 1.04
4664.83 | 1.1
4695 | 1.1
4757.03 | 1.17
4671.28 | 0.962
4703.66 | 1.17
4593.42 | 1.01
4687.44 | 1.01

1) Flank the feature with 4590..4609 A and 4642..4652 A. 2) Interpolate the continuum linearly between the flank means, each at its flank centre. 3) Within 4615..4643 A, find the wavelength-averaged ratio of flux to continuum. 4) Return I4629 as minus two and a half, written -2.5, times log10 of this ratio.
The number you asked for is -0.03 mag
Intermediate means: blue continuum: 1.04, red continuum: 1.04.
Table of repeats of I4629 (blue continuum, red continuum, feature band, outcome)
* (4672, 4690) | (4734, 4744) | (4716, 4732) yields -0.05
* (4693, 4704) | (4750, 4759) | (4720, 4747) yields 0.04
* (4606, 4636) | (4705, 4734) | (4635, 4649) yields 0.08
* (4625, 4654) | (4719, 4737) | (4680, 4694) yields 0.07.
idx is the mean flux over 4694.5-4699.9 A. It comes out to 1.13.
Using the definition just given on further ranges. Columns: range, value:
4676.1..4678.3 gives 0.965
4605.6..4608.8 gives 1.08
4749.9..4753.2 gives 1.21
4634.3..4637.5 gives 0.995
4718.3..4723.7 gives 1.1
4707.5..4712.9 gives 1.12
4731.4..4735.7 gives 1.12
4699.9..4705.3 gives 1.17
